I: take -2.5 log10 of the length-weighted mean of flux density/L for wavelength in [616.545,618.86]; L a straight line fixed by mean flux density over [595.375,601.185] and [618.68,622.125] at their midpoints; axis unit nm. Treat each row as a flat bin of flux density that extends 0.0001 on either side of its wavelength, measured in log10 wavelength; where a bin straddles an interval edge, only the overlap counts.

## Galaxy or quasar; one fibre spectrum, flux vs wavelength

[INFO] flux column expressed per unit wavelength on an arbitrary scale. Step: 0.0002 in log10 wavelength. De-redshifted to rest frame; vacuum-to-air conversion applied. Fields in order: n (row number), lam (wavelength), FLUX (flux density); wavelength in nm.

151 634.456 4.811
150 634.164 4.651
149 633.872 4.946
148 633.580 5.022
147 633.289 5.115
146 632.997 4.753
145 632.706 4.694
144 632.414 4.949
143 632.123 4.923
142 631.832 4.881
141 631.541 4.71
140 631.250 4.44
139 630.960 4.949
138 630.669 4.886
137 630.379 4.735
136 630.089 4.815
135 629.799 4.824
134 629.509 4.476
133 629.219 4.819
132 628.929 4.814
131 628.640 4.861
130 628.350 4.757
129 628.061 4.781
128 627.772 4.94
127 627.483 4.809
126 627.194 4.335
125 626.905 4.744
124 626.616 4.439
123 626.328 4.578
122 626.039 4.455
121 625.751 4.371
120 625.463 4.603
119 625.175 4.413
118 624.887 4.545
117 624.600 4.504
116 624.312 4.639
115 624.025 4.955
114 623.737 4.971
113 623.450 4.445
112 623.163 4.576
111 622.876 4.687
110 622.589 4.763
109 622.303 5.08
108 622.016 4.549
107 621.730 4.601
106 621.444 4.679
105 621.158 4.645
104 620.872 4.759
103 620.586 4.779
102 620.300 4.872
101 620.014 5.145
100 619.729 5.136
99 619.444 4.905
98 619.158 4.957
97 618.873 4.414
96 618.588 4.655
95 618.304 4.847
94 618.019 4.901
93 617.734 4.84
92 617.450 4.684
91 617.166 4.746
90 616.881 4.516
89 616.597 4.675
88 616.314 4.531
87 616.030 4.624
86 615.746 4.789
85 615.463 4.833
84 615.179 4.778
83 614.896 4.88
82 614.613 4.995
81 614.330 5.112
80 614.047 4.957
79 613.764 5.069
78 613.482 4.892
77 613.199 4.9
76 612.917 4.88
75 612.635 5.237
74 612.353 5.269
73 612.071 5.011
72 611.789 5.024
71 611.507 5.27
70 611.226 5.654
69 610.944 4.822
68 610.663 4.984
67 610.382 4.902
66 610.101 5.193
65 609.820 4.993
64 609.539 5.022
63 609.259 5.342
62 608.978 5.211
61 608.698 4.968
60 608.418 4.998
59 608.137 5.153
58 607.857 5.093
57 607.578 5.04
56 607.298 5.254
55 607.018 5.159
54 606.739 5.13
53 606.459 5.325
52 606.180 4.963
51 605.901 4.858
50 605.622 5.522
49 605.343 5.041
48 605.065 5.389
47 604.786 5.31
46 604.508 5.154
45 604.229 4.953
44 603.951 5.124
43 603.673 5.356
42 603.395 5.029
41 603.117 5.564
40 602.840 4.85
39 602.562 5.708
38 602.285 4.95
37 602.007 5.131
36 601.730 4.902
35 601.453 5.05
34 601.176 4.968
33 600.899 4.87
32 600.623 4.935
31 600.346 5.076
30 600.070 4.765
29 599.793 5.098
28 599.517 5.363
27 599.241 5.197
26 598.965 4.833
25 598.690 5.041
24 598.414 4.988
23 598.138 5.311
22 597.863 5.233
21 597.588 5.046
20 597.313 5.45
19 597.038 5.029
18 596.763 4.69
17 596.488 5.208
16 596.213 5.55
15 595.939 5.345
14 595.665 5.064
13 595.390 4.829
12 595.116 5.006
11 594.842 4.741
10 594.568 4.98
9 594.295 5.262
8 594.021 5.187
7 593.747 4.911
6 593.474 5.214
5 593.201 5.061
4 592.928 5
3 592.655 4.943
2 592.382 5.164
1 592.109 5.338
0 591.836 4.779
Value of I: 0.02 mag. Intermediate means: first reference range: 5.09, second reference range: 4.79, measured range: 4.72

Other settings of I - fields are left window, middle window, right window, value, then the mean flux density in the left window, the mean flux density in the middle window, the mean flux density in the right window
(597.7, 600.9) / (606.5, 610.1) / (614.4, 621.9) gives -0.041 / 5.07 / 5.12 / 4.78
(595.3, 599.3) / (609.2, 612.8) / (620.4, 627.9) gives -0.053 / 5.12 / 5.13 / 4.65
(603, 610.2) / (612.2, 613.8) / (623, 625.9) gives -0.018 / 5.16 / 5.04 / 4.6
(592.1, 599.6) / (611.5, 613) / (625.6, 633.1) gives -0.042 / 5.1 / 5.11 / 4.72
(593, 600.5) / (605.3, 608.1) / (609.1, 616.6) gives -0.024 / 5.09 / 5.14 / 4.99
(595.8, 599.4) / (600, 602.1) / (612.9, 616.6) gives 0.027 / 5.15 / 4.97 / 4.86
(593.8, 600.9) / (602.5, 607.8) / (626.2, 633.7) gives -0.038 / 5.08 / 5.19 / 4.77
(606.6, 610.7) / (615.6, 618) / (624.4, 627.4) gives 0.030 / 5.1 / 4.69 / 4.51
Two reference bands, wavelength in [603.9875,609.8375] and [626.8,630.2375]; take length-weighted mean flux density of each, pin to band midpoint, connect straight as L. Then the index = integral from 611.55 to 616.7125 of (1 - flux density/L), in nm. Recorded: 0.090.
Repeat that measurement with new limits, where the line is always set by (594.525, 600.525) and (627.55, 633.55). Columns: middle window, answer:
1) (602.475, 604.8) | -0.08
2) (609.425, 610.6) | -0.01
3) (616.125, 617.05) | 0.06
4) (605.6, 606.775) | -0.03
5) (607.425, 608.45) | -0.02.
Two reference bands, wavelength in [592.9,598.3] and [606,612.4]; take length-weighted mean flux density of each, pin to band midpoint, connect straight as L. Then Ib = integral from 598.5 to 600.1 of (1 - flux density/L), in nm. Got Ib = 0.01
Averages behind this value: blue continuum 5.11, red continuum 5.12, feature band 5.07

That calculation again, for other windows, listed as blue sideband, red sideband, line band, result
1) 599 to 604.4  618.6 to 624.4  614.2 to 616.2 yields 0.01 nm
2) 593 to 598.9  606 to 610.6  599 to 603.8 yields 0.00 nm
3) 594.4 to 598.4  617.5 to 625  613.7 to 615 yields -0.04 nm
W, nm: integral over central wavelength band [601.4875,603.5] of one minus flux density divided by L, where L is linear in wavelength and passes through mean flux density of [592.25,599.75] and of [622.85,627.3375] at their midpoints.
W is -0.07 nm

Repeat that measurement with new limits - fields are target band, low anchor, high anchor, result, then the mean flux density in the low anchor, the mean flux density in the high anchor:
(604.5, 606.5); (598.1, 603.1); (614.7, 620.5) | -0.08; 5.06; 4.79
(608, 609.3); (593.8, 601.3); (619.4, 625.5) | -0.05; 5.07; 4.74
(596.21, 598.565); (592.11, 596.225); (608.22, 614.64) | -0.03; 5.08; 5.08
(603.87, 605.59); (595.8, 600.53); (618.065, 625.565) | -0.06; 5.13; 4.74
